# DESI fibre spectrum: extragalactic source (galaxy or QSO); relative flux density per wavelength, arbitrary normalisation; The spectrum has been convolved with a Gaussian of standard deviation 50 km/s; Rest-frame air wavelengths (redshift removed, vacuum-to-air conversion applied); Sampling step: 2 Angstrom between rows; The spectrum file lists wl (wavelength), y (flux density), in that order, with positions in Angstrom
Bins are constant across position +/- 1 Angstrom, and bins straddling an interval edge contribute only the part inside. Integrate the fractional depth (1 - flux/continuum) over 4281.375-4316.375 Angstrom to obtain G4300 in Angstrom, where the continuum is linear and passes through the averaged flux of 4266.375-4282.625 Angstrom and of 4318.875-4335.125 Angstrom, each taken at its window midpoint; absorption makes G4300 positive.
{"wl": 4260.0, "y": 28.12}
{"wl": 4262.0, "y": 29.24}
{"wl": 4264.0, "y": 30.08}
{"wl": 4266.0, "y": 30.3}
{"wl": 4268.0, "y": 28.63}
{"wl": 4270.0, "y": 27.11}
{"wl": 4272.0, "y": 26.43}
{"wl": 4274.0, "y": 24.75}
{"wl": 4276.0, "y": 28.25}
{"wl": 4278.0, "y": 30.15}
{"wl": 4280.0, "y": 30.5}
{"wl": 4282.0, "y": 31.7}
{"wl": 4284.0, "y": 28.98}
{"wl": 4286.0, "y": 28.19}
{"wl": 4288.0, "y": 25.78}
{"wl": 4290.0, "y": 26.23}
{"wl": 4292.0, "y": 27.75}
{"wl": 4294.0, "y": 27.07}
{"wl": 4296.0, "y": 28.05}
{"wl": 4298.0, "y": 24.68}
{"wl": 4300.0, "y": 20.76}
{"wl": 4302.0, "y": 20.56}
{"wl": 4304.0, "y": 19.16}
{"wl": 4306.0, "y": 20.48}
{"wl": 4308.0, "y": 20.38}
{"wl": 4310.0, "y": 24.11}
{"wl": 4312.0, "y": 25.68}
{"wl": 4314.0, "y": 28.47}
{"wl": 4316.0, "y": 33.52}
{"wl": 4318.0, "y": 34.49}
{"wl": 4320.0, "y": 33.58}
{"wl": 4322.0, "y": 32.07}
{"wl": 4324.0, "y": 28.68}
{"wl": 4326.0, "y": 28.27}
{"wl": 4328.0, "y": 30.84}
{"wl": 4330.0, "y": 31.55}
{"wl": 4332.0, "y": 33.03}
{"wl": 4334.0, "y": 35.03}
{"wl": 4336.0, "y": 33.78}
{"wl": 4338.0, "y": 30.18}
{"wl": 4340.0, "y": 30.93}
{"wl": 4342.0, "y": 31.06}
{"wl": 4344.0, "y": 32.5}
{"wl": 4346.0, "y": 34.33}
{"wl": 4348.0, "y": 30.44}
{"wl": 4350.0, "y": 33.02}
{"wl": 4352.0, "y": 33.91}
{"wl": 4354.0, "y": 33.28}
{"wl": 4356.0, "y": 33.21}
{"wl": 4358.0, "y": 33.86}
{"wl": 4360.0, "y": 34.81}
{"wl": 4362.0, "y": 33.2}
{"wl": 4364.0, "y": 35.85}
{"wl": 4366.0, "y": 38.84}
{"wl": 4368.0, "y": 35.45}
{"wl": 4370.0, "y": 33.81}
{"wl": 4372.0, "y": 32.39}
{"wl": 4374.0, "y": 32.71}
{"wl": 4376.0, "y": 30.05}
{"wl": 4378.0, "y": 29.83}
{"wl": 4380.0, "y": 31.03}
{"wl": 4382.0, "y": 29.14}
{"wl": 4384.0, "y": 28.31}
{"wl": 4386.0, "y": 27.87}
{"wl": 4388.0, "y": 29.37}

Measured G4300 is 5.2 Angstrom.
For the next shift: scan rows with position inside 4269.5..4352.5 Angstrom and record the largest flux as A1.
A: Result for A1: 35.03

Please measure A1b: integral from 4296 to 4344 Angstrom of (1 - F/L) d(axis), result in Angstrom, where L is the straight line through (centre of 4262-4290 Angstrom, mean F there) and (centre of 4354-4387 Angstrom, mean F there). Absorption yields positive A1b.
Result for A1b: 3.2 Angstrom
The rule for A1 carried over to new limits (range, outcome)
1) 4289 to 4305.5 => 28.05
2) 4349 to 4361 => 34.81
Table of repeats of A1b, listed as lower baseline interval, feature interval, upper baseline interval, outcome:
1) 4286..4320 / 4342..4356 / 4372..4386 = -2.2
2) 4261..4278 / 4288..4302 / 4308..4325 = 1.7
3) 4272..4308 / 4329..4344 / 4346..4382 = -0.9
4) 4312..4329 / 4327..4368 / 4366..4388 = -2.8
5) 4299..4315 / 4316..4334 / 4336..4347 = -3.0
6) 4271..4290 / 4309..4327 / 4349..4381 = 0.4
